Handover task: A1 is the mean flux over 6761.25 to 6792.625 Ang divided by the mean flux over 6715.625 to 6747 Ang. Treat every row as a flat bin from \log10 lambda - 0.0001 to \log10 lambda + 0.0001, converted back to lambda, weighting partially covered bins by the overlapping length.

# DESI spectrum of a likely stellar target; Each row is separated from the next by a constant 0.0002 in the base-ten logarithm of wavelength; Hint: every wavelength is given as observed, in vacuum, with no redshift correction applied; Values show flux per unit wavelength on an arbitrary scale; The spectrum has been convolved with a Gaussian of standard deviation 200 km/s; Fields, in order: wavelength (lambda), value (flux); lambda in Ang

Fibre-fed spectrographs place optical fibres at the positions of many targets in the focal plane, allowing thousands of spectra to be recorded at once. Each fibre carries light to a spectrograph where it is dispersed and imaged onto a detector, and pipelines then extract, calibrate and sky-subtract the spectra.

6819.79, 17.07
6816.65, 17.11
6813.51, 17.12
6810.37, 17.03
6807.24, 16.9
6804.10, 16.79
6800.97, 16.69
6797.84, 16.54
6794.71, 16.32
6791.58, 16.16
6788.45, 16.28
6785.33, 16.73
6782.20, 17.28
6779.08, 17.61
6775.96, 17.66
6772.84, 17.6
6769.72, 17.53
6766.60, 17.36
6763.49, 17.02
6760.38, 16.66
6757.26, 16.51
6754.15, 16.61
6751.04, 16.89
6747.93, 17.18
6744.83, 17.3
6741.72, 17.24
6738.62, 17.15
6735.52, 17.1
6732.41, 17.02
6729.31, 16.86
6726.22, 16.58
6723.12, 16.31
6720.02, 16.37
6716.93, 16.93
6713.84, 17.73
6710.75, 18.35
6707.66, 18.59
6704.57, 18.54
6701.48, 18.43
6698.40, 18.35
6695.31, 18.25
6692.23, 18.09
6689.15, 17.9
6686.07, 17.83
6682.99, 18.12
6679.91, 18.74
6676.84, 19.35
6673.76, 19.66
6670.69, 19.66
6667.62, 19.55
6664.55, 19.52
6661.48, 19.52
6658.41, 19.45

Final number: 1.01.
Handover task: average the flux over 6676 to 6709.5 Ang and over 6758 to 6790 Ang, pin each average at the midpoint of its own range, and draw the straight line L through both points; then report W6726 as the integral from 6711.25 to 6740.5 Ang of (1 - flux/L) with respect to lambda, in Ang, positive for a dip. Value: 1.50 Ang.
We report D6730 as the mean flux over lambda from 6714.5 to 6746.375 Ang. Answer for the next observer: 16.9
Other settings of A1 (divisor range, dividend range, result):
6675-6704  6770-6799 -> 0.92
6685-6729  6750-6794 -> 0.96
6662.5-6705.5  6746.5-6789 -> 0.91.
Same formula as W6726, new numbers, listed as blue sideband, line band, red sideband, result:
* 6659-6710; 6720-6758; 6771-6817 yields 2.0 Ang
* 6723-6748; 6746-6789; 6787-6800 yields -1.2 Ang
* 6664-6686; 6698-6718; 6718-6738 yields -0.6 Ang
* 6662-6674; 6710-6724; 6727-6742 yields 0.5 Ang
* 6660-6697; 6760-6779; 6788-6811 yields -0.3 Ang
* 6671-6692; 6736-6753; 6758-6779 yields 0.5 Ang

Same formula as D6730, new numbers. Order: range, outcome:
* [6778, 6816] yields 16.8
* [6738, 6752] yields 17.2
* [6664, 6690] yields 18.9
